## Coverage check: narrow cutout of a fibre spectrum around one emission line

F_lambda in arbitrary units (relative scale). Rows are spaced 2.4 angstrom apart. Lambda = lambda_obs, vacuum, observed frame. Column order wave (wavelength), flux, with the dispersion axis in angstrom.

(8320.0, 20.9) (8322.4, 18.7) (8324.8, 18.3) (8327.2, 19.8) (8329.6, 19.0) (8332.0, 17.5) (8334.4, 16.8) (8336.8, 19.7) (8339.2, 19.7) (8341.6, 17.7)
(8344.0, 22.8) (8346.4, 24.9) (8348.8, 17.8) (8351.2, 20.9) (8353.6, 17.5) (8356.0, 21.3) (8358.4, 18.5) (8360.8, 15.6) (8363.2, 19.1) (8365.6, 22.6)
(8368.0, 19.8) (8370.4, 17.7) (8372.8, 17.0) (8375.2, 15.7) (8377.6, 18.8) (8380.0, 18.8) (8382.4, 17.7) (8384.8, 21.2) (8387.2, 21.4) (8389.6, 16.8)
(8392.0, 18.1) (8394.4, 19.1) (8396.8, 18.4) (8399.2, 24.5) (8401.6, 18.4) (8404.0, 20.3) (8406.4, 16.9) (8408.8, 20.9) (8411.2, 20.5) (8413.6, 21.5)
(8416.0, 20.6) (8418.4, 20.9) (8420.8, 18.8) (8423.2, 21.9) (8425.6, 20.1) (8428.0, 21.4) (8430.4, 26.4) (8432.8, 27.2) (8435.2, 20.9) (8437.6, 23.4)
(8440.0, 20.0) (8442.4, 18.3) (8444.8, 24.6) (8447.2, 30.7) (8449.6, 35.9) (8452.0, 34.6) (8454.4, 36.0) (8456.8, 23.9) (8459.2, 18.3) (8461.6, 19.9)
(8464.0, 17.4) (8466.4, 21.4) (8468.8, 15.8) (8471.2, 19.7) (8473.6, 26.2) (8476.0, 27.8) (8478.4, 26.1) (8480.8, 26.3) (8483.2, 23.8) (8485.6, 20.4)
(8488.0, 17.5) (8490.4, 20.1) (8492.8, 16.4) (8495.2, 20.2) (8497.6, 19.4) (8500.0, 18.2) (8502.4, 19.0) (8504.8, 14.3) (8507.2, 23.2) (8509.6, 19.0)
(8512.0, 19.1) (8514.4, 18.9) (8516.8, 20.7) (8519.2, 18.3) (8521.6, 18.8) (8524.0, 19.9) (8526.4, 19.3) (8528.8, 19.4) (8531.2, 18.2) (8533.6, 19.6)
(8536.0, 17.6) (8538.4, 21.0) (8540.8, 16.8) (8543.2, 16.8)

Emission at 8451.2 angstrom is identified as H-alpha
